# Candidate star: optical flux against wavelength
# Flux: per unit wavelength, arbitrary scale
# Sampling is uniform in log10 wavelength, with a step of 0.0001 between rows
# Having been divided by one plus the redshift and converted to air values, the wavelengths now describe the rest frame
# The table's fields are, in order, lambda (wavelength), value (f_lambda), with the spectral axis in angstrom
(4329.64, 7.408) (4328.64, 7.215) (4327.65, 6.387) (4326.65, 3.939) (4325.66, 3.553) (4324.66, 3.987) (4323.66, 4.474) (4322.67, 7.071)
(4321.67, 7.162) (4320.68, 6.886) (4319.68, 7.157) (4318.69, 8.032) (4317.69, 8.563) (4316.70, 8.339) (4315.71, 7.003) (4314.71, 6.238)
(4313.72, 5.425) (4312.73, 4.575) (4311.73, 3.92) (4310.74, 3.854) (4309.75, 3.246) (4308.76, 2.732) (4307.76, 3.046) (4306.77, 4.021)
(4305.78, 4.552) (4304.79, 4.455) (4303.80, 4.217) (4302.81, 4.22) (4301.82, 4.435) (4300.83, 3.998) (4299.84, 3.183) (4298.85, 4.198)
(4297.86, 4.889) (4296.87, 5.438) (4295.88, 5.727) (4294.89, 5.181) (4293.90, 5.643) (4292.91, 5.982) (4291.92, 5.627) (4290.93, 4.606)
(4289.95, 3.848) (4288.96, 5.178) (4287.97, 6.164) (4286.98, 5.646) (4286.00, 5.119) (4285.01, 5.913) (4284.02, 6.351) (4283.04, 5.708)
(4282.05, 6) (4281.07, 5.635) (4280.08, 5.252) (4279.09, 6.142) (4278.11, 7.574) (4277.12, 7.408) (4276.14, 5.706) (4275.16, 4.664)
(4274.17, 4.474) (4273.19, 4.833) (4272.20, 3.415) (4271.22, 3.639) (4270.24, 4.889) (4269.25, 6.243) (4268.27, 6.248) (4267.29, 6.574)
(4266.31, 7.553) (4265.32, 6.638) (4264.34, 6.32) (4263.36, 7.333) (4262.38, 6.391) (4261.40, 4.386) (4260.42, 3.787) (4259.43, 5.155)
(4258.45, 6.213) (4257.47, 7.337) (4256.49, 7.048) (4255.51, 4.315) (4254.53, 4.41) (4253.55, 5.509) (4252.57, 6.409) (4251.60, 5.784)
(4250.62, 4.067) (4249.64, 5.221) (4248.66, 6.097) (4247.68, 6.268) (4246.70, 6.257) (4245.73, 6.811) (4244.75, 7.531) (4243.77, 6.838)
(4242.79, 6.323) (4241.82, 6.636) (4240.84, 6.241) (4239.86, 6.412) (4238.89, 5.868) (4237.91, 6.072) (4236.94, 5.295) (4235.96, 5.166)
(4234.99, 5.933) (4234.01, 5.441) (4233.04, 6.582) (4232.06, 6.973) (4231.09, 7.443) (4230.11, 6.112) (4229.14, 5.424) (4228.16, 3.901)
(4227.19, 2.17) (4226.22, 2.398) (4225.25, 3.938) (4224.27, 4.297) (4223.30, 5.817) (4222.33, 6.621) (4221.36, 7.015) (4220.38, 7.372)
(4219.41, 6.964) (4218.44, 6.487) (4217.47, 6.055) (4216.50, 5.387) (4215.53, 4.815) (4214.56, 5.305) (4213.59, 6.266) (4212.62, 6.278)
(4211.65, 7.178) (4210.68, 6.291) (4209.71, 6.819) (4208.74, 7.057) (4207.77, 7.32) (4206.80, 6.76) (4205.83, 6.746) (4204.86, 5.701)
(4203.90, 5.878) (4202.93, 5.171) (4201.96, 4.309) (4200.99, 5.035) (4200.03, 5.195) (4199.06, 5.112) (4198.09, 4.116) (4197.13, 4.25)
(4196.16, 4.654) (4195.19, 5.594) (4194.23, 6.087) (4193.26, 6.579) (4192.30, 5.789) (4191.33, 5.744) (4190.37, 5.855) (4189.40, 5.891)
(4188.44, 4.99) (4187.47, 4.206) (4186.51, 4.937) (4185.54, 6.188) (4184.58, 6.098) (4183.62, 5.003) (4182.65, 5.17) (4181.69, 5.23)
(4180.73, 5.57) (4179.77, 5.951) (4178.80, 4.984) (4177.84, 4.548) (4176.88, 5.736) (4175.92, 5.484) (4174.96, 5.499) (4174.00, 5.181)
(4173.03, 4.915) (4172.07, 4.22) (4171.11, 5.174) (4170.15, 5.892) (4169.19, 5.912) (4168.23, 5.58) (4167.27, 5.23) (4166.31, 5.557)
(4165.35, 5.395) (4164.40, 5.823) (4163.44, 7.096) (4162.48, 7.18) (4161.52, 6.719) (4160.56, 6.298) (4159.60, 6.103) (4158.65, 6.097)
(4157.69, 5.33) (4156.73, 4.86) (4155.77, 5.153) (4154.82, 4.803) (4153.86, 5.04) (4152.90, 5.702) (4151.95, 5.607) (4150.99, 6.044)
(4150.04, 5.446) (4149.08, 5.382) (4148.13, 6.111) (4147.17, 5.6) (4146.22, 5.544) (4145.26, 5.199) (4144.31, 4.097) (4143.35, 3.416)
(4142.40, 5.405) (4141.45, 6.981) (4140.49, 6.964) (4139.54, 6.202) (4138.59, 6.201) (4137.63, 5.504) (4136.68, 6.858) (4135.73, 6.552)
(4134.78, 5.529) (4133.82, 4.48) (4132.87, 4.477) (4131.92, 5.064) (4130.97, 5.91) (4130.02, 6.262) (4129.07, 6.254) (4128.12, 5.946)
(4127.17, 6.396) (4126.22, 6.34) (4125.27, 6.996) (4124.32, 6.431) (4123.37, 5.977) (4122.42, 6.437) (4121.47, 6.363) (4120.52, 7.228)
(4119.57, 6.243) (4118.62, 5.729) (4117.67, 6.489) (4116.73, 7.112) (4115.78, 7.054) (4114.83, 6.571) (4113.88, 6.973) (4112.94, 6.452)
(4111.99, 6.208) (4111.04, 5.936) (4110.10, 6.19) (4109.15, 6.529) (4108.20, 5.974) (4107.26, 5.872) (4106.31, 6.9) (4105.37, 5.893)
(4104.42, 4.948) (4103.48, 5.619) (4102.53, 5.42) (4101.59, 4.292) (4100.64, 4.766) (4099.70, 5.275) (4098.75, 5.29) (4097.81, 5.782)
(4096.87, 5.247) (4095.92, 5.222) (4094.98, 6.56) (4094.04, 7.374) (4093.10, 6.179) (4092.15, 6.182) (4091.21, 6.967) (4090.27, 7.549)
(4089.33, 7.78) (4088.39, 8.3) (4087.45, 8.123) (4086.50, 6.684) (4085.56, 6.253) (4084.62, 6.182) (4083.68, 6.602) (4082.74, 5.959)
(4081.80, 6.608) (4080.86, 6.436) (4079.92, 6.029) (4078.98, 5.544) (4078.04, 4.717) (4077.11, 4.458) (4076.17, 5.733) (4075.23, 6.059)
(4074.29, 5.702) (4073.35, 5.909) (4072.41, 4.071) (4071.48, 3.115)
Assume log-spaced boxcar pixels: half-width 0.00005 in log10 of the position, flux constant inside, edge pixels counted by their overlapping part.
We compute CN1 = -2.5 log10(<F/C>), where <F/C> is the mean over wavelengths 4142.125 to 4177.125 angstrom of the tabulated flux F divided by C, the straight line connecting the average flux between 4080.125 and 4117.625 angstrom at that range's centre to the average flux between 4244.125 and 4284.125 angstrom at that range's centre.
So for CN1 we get 0.11 mag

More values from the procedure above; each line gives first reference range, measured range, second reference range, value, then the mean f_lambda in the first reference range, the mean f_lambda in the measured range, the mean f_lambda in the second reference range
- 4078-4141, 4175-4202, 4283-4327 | 0.092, 6.19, 5.32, 5.19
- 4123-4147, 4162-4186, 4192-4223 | 0.063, 5.8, 5.55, 5.95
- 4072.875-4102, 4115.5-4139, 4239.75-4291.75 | -0.017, 6.12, 6.14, 5.78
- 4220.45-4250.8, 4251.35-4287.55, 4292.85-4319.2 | -0.068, 5.75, 5.73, 4.99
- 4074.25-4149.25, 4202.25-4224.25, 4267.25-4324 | -0.110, 6.05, 6.27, 5.35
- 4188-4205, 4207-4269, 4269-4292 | -0.111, 5.33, 5.94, 5.41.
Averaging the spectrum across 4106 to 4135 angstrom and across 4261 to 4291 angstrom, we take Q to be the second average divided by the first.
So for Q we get 0.92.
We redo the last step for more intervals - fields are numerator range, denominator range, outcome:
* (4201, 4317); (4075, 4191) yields 0.95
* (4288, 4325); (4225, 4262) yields 0.92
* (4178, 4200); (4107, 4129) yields 0.83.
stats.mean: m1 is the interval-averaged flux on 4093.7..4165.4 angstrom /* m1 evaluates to 5.9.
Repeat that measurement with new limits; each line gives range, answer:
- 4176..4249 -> 5.74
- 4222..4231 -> 4.61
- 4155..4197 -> 5.55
